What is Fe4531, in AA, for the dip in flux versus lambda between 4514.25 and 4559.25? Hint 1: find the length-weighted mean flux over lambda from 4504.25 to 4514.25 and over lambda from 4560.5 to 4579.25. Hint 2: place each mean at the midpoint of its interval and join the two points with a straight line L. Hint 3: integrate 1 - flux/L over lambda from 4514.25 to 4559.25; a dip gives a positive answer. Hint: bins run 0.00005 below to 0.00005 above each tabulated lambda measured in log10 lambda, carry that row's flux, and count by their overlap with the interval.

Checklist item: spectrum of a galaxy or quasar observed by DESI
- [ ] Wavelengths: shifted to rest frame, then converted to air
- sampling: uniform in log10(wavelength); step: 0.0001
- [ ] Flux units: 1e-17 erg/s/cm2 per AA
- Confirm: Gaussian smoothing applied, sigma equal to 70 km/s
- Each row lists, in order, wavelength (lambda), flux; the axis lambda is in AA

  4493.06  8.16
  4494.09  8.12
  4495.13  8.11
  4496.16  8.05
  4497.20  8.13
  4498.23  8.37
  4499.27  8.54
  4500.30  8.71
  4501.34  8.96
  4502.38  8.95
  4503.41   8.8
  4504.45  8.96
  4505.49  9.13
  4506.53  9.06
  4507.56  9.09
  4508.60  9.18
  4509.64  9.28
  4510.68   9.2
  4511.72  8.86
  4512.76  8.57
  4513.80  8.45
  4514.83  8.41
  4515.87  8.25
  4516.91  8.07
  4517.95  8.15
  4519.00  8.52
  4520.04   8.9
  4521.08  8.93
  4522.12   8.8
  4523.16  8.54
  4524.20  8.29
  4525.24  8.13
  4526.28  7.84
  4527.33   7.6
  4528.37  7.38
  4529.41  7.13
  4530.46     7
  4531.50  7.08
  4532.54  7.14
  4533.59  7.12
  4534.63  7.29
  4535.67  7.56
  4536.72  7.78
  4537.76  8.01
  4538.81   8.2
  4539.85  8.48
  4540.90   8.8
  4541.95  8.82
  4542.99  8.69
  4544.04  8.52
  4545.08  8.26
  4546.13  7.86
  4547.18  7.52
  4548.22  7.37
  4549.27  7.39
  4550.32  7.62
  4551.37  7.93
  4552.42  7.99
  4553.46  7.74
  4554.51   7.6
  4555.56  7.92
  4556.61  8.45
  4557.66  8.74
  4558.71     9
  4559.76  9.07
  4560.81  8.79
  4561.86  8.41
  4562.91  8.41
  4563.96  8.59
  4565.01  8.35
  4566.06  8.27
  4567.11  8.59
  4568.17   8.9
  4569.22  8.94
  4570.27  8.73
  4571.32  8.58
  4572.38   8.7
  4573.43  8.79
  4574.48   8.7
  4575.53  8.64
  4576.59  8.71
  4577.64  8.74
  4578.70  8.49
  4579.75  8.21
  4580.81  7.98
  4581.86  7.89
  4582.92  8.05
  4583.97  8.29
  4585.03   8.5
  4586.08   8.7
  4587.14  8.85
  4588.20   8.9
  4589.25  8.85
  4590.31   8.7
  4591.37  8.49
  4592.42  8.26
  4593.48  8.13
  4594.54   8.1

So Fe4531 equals 4.1 AA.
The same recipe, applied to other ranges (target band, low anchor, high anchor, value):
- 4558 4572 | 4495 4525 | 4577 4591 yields -0.2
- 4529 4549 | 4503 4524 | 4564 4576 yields 2.0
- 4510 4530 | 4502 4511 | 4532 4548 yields 0.7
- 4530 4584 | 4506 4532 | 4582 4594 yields 1.4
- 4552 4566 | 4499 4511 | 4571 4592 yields 0.5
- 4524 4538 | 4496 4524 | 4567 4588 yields 1.9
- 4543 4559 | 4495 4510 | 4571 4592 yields 1.2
